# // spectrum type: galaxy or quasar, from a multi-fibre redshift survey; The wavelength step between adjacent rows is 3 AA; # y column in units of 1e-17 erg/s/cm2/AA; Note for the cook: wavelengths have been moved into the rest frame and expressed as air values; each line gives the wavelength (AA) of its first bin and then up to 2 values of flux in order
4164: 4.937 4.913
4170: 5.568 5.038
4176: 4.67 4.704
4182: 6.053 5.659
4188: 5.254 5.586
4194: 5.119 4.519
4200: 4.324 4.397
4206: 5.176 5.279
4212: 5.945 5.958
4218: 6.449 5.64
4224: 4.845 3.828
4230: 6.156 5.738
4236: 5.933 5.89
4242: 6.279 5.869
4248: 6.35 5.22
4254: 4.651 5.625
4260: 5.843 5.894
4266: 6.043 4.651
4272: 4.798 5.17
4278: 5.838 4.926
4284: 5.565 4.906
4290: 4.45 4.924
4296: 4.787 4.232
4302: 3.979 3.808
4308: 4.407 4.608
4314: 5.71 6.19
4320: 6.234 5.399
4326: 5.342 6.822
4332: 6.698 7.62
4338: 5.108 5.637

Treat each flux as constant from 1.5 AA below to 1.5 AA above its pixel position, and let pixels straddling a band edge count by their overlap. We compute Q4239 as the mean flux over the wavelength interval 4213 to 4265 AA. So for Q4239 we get 5.66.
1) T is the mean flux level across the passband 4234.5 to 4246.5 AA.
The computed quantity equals 5.99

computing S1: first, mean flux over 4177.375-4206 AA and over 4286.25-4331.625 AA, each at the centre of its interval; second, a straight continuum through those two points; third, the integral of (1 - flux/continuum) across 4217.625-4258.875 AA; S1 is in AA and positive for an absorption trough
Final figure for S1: -4.08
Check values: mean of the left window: 5.07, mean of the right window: 5.1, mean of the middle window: 5.58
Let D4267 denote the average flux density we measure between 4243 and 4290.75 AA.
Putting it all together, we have 5.39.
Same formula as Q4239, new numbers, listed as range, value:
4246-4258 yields 5.47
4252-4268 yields 5.57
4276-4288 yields 5.32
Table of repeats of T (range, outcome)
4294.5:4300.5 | 4.51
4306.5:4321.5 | 5.43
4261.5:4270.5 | 5.53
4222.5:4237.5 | 5.3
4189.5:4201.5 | 4.89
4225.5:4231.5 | 4.99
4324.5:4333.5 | 6.29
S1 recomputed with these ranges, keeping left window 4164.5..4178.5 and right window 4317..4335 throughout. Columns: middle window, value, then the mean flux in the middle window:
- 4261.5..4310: 8.3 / 4.9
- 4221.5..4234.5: 0.7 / 5.18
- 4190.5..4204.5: 1.3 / 4.73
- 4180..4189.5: -0.9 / 5.61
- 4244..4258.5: 0.3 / 5.53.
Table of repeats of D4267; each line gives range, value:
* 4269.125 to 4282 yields 5.14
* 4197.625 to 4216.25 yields 5.14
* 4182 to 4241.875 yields 5.39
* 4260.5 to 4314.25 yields 4.93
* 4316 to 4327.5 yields 5.77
